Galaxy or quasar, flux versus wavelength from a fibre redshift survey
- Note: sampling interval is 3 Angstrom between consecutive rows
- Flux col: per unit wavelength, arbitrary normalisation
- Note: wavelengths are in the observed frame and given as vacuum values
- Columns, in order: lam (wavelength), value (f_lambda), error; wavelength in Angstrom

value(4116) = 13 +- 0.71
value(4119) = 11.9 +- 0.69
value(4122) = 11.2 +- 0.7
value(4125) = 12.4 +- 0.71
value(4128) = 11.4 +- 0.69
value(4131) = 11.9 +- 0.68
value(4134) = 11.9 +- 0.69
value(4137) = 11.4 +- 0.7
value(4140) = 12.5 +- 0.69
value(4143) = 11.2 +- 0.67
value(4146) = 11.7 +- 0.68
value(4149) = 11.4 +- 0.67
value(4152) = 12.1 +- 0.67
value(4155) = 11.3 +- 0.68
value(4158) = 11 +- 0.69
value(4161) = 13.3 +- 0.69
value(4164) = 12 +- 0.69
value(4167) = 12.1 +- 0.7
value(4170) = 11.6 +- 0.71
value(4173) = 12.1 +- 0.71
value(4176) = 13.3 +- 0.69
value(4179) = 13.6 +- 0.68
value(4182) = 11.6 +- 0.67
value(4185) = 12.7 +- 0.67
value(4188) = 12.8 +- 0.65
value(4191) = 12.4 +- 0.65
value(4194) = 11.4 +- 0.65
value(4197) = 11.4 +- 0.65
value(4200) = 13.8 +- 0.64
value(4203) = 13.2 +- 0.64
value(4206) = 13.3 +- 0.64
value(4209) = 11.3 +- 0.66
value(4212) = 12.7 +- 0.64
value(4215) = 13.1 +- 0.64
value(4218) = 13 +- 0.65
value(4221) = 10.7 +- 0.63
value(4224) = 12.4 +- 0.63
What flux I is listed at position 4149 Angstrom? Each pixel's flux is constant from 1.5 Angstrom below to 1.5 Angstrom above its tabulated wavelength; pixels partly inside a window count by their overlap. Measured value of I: 11.4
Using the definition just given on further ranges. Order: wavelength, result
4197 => 11.4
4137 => 11.4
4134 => 11.9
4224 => 12.4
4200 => 13.8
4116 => 13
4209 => 11.3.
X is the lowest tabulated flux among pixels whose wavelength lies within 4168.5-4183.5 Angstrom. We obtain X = 11.6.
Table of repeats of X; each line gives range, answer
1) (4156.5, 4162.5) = 11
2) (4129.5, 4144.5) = 11.2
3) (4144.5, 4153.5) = 11.4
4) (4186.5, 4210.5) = 11.3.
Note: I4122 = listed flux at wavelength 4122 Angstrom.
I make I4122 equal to 11.2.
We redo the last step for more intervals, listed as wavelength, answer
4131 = 11.9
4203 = 13.2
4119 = 11.9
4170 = 11.6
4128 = 11.4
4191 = 12.4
